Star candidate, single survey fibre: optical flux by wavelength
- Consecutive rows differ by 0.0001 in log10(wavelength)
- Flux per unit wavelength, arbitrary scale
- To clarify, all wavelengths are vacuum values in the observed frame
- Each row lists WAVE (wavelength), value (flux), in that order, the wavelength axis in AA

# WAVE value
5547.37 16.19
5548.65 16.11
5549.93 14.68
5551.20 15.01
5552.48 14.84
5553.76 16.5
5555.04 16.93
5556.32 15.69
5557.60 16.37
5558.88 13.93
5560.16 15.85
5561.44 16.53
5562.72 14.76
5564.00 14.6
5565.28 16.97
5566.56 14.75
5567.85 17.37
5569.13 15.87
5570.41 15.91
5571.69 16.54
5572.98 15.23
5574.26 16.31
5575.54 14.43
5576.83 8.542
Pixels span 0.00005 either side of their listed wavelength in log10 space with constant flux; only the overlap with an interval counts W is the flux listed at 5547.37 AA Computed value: 16.19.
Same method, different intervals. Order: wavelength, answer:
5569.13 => 15.87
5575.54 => 14.43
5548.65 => 16.11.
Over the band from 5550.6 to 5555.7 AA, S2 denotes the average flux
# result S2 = 15.8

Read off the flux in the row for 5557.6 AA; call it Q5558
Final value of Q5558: 16.37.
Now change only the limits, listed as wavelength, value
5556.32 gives 15.69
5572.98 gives 15.23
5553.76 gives 16.5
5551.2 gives 15.01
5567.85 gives 17.37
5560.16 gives 15.85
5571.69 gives 16.54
